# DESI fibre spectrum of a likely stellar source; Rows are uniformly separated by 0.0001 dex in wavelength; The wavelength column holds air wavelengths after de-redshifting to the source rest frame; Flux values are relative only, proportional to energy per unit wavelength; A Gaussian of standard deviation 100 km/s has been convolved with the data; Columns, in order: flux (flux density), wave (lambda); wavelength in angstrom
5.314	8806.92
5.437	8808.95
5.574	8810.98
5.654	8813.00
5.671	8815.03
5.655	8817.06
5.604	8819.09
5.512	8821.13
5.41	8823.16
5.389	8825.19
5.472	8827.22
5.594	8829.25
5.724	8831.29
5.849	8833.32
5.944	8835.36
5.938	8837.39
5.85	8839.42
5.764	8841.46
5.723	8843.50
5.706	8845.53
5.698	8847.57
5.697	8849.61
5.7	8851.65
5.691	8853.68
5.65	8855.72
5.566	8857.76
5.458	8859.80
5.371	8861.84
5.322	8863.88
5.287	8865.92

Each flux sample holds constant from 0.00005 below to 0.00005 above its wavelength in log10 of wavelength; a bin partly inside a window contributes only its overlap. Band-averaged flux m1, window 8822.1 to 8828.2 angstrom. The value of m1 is 5.43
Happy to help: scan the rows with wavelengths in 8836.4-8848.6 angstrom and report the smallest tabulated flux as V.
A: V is 5.698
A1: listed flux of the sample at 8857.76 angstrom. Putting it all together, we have 5.566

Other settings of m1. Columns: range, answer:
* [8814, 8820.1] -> 5.64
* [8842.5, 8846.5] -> 5.72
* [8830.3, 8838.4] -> 5.87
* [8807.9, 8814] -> 5.56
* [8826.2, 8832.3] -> 5.59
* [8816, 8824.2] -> 5.54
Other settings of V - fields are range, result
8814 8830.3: 5.389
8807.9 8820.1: 5.437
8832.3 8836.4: 5.849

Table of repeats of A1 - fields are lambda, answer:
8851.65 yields 5.7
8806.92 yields 5.314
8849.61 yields 5.697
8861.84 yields 5.371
